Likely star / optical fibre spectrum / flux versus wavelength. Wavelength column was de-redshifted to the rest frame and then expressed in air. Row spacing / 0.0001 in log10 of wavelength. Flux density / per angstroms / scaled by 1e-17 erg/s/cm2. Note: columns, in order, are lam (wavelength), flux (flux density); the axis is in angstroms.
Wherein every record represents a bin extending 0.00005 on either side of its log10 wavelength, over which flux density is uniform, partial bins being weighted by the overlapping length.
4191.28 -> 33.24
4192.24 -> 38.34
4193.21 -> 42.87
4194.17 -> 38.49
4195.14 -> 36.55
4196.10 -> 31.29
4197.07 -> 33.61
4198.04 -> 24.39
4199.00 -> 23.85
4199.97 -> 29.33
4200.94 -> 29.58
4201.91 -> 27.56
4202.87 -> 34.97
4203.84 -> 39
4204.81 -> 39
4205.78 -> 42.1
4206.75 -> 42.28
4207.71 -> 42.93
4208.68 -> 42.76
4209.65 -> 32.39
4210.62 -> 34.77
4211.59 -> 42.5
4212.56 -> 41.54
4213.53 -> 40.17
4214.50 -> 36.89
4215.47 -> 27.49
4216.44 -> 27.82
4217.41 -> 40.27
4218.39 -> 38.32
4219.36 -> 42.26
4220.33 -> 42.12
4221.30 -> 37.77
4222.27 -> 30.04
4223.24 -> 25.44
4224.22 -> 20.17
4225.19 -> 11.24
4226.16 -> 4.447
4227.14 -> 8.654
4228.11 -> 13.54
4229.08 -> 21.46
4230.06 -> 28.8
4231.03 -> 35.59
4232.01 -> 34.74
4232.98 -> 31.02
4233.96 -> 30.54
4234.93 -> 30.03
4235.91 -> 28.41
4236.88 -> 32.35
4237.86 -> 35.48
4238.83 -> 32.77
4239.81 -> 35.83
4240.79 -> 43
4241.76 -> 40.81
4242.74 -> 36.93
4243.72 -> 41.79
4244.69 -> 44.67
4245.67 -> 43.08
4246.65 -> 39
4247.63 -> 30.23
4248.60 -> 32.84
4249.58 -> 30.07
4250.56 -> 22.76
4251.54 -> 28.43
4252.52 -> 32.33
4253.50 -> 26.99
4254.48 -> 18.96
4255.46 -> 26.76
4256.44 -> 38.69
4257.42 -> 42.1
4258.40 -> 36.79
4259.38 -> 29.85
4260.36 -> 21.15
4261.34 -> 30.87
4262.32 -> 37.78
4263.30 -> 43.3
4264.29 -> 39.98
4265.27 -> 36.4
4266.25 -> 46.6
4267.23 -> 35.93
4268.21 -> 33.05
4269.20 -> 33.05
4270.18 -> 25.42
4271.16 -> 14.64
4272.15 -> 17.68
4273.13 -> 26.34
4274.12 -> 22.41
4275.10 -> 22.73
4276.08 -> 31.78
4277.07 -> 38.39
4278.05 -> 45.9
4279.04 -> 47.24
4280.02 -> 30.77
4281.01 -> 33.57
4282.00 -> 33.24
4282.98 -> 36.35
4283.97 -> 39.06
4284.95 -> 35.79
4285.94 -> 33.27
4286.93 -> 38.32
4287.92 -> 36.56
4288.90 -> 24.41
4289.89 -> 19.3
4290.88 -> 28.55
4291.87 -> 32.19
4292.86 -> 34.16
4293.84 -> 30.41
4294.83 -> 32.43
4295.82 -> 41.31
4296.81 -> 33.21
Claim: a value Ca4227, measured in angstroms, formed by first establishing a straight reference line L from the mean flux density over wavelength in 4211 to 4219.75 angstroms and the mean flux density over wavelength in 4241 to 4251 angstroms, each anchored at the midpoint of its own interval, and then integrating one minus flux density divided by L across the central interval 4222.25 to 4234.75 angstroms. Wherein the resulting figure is 4.8 angstroms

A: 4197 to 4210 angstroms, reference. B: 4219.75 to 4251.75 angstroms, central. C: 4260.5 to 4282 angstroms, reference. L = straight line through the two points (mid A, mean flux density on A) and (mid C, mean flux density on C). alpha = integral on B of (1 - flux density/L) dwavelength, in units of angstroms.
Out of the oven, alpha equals 3.1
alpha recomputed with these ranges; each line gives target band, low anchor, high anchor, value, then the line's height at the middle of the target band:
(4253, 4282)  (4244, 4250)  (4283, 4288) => 3.5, 36.7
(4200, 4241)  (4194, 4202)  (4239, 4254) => 0.3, 32.6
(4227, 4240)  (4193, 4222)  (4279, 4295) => 2.3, 35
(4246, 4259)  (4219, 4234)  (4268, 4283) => -1.4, 28.3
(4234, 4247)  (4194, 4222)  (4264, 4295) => -1.0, 34.3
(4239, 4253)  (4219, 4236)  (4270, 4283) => -4.0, 27.8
